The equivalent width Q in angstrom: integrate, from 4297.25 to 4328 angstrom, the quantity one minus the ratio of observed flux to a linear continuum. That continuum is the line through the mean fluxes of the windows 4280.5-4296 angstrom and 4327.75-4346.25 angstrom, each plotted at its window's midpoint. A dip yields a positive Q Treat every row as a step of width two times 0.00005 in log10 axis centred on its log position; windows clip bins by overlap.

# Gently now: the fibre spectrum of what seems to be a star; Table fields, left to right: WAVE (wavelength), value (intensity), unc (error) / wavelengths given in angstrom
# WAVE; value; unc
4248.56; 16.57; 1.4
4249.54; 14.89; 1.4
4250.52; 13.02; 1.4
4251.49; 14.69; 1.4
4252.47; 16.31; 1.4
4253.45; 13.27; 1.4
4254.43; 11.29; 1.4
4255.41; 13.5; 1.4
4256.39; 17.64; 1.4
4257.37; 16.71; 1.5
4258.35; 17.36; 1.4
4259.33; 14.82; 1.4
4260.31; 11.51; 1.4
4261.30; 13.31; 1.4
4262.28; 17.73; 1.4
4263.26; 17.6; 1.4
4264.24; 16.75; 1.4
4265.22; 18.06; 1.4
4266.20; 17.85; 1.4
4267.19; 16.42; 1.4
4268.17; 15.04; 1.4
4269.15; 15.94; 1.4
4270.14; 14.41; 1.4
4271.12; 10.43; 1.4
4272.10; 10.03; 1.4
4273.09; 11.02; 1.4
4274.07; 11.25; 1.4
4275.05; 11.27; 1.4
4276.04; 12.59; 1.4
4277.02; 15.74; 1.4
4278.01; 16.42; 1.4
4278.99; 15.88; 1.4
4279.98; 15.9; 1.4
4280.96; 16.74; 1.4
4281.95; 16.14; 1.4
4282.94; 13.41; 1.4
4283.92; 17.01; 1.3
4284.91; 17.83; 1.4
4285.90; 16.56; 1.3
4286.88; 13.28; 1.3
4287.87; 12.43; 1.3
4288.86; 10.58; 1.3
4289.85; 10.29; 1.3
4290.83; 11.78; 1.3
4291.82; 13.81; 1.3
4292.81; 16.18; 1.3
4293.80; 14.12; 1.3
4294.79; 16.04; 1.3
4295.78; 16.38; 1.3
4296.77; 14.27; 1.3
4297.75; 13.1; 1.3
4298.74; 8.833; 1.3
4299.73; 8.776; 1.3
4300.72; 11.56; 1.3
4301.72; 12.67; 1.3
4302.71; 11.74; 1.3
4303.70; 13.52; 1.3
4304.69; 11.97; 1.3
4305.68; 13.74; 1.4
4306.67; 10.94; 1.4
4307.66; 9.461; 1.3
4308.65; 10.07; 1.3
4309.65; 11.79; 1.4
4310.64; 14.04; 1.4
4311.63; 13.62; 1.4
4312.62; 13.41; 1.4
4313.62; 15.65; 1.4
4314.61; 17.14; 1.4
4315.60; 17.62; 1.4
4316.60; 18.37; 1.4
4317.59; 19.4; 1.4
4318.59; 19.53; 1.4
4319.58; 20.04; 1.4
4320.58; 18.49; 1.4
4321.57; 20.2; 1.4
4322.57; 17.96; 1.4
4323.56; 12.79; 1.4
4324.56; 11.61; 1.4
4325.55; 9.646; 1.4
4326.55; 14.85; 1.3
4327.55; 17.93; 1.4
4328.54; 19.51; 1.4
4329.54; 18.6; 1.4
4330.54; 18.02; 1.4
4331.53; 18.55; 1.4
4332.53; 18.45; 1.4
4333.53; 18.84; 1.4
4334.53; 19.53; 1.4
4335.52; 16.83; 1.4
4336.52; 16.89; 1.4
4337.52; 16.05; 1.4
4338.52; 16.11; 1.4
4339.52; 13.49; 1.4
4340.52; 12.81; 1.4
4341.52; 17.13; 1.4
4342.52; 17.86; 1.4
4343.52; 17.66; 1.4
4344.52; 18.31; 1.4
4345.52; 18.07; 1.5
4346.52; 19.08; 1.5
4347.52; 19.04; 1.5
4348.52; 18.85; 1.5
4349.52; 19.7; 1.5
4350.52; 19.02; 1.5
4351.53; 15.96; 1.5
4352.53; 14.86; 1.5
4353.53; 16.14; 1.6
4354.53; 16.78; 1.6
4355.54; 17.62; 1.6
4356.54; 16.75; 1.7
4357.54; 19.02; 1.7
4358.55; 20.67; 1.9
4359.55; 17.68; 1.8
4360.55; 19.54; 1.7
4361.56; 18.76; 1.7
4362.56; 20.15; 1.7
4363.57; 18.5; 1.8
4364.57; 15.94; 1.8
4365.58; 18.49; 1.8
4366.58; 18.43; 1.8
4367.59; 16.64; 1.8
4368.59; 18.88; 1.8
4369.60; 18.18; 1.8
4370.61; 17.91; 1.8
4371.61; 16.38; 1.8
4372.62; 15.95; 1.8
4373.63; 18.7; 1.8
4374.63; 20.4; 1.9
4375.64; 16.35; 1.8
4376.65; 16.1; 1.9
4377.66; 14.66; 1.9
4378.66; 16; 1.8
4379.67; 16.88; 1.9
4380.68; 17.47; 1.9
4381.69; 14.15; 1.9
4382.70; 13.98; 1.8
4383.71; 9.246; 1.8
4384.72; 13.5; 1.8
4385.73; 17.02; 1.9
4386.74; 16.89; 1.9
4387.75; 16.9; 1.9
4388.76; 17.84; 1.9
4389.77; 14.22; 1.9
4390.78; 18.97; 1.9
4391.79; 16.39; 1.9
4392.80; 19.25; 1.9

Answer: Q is 3.5 angstrom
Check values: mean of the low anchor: 14.5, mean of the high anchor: 17.4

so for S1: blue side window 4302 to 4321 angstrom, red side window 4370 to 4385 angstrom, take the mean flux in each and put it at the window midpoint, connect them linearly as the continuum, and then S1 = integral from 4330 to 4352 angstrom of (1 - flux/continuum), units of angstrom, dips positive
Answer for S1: -3.33 angstrom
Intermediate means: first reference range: 14.7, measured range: 17.6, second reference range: 15.9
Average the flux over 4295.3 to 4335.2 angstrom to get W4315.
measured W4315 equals 15.1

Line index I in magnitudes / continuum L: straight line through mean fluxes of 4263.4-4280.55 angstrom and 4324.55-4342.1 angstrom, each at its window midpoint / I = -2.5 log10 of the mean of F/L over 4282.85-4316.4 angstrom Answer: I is 0.15 mag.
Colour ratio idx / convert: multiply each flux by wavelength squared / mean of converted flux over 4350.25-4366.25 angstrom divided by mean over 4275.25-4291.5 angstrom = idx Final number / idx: 1.3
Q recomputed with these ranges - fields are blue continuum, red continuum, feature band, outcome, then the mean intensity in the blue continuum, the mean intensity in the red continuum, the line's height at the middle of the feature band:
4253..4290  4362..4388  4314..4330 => -1.5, 14.6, 16.7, 15.6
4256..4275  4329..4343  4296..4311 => 3.9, 14.8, 17.1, 16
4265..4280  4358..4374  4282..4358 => 3.2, 14.1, 18.2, 16.2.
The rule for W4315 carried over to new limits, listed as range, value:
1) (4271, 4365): 15.6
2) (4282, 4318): 13.7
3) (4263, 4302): 14.1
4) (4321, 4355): 17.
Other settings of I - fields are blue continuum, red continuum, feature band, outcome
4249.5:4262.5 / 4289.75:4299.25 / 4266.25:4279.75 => 0.034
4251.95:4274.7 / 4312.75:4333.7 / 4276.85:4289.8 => 0.034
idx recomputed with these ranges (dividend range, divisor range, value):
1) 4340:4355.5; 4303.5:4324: 1.16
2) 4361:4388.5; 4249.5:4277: 1.22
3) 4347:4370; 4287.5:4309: 1.50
